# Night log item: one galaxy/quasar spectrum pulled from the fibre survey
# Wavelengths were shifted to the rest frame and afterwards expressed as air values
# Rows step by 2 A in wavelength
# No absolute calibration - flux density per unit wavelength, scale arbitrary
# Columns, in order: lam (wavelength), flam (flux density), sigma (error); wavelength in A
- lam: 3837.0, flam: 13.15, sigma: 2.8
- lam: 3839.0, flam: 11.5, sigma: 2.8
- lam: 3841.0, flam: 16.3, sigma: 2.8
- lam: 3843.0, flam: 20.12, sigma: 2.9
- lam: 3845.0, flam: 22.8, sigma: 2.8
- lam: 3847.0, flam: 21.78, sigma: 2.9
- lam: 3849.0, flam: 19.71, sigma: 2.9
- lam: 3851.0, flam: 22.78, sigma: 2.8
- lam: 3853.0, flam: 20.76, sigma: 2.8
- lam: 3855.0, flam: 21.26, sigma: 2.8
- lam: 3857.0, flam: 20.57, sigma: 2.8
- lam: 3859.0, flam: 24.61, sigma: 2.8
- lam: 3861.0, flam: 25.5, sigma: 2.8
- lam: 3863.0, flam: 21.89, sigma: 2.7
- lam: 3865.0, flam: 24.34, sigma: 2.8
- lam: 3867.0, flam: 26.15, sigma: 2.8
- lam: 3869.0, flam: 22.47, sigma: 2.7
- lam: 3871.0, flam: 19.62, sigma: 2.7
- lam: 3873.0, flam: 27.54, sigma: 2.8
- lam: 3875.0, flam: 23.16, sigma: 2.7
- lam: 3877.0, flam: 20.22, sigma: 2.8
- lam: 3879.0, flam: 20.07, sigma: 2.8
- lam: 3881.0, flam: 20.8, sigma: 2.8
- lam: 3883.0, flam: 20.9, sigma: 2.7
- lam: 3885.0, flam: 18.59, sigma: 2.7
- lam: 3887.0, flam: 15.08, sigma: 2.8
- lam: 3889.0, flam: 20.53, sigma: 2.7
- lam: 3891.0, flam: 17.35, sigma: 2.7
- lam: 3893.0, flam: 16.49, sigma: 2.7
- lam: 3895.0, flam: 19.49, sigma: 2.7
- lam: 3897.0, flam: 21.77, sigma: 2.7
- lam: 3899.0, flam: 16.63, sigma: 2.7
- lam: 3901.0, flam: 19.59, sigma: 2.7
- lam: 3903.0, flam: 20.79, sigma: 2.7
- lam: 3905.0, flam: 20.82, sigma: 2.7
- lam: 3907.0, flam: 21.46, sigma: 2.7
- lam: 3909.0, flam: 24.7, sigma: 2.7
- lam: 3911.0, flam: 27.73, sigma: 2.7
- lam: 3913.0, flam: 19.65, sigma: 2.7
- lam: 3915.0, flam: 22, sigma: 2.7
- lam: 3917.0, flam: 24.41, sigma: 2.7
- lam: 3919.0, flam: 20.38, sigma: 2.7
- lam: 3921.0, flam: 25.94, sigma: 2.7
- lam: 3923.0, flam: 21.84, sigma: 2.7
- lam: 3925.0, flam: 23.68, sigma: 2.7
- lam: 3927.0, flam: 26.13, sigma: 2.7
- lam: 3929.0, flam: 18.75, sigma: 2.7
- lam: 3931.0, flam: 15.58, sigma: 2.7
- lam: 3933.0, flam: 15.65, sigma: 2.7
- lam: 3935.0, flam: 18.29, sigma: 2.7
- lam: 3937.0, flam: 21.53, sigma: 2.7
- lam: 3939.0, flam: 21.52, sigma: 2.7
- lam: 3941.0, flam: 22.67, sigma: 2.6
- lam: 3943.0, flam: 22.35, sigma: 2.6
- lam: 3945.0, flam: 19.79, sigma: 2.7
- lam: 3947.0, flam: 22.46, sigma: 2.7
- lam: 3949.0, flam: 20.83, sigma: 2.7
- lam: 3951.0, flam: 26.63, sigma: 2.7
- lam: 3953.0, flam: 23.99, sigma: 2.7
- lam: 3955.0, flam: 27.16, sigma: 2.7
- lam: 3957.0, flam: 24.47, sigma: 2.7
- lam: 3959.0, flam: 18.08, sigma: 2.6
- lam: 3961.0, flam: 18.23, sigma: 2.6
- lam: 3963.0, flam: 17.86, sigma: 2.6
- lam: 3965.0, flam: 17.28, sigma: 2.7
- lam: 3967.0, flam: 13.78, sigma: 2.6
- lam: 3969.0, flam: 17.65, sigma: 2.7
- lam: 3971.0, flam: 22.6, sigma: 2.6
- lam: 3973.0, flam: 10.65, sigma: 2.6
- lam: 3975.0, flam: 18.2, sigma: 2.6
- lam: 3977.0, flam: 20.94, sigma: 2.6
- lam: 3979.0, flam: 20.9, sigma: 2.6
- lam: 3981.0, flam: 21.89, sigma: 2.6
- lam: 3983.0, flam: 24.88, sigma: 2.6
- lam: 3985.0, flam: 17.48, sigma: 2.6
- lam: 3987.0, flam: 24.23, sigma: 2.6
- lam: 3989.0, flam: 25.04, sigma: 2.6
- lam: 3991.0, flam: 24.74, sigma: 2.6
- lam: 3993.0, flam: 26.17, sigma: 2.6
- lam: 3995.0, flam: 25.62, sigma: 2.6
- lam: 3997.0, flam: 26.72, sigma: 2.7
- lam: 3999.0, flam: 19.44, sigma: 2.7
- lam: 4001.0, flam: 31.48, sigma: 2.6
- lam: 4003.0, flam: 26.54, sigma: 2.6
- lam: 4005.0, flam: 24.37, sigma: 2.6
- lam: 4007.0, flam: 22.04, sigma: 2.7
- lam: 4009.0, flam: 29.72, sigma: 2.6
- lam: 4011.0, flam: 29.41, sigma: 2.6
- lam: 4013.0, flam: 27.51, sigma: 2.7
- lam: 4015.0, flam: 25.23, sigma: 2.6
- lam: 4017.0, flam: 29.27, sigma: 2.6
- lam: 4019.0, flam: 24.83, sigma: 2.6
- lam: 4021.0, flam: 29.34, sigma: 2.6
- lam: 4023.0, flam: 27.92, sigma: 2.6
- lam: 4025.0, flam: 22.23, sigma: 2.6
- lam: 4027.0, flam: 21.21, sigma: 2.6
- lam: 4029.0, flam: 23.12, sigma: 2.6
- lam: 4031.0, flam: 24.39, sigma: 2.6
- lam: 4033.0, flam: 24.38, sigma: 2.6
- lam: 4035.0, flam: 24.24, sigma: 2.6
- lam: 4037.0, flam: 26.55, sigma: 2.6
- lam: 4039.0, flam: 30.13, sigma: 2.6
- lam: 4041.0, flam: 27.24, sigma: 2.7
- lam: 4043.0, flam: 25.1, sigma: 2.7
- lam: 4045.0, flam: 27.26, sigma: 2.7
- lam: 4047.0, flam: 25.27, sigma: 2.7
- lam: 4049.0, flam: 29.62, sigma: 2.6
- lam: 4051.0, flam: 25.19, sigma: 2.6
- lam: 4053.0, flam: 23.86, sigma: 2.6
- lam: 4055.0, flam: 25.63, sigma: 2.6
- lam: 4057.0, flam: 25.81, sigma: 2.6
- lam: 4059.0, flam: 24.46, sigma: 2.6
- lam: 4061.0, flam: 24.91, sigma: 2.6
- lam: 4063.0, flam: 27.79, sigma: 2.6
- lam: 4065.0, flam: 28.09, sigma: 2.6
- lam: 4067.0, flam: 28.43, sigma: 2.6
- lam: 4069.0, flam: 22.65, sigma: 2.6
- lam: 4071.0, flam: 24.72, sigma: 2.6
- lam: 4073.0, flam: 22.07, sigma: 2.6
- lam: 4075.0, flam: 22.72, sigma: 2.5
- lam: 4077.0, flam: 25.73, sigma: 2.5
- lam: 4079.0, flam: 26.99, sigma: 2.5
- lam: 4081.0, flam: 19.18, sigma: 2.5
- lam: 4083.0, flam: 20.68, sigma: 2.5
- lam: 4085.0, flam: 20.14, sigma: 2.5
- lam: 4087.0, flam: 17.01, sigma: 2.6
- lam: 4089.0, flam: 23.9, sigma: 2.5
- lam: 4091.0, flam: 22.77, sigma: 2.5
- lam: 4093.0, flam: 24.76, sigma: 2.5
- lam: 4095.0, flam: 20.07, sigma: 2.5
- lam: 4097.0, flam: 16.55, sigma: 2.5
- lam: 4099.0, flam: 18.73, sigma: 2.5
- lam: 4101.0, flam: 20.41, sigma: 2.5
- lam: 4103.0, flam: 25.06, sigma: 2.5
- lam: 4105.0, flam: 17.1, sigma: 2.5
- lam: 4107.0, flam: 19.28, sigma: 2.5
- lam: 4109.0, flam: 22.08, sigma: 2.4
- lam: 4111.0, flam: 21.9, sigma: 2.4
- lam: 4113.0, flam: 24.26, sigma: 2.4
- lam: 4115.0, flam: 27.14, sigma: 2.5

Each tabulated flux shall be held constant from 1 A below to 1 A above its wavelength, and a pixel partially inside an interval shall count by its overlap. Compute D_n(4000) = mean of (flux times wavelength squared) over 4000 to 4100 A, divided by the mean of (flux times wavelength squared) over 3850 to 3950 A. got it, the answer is 1.25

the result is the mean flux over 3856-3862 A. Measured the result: 23.6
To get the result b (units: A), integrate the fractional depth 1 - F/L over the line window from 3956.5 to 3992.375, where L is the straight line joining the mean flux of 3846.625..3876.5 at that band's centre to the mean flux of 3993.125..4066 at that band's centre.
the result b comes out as 7.22 A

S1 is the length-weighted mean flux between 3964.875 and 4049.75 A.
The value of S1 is 24.2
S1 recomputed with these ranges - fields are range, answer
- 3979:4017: 25.1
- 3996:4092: 25.2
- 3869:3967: 21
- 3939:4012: 22.4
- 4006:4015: 27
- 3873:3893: 19.9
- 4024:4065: 25.5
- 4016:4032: 25.3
